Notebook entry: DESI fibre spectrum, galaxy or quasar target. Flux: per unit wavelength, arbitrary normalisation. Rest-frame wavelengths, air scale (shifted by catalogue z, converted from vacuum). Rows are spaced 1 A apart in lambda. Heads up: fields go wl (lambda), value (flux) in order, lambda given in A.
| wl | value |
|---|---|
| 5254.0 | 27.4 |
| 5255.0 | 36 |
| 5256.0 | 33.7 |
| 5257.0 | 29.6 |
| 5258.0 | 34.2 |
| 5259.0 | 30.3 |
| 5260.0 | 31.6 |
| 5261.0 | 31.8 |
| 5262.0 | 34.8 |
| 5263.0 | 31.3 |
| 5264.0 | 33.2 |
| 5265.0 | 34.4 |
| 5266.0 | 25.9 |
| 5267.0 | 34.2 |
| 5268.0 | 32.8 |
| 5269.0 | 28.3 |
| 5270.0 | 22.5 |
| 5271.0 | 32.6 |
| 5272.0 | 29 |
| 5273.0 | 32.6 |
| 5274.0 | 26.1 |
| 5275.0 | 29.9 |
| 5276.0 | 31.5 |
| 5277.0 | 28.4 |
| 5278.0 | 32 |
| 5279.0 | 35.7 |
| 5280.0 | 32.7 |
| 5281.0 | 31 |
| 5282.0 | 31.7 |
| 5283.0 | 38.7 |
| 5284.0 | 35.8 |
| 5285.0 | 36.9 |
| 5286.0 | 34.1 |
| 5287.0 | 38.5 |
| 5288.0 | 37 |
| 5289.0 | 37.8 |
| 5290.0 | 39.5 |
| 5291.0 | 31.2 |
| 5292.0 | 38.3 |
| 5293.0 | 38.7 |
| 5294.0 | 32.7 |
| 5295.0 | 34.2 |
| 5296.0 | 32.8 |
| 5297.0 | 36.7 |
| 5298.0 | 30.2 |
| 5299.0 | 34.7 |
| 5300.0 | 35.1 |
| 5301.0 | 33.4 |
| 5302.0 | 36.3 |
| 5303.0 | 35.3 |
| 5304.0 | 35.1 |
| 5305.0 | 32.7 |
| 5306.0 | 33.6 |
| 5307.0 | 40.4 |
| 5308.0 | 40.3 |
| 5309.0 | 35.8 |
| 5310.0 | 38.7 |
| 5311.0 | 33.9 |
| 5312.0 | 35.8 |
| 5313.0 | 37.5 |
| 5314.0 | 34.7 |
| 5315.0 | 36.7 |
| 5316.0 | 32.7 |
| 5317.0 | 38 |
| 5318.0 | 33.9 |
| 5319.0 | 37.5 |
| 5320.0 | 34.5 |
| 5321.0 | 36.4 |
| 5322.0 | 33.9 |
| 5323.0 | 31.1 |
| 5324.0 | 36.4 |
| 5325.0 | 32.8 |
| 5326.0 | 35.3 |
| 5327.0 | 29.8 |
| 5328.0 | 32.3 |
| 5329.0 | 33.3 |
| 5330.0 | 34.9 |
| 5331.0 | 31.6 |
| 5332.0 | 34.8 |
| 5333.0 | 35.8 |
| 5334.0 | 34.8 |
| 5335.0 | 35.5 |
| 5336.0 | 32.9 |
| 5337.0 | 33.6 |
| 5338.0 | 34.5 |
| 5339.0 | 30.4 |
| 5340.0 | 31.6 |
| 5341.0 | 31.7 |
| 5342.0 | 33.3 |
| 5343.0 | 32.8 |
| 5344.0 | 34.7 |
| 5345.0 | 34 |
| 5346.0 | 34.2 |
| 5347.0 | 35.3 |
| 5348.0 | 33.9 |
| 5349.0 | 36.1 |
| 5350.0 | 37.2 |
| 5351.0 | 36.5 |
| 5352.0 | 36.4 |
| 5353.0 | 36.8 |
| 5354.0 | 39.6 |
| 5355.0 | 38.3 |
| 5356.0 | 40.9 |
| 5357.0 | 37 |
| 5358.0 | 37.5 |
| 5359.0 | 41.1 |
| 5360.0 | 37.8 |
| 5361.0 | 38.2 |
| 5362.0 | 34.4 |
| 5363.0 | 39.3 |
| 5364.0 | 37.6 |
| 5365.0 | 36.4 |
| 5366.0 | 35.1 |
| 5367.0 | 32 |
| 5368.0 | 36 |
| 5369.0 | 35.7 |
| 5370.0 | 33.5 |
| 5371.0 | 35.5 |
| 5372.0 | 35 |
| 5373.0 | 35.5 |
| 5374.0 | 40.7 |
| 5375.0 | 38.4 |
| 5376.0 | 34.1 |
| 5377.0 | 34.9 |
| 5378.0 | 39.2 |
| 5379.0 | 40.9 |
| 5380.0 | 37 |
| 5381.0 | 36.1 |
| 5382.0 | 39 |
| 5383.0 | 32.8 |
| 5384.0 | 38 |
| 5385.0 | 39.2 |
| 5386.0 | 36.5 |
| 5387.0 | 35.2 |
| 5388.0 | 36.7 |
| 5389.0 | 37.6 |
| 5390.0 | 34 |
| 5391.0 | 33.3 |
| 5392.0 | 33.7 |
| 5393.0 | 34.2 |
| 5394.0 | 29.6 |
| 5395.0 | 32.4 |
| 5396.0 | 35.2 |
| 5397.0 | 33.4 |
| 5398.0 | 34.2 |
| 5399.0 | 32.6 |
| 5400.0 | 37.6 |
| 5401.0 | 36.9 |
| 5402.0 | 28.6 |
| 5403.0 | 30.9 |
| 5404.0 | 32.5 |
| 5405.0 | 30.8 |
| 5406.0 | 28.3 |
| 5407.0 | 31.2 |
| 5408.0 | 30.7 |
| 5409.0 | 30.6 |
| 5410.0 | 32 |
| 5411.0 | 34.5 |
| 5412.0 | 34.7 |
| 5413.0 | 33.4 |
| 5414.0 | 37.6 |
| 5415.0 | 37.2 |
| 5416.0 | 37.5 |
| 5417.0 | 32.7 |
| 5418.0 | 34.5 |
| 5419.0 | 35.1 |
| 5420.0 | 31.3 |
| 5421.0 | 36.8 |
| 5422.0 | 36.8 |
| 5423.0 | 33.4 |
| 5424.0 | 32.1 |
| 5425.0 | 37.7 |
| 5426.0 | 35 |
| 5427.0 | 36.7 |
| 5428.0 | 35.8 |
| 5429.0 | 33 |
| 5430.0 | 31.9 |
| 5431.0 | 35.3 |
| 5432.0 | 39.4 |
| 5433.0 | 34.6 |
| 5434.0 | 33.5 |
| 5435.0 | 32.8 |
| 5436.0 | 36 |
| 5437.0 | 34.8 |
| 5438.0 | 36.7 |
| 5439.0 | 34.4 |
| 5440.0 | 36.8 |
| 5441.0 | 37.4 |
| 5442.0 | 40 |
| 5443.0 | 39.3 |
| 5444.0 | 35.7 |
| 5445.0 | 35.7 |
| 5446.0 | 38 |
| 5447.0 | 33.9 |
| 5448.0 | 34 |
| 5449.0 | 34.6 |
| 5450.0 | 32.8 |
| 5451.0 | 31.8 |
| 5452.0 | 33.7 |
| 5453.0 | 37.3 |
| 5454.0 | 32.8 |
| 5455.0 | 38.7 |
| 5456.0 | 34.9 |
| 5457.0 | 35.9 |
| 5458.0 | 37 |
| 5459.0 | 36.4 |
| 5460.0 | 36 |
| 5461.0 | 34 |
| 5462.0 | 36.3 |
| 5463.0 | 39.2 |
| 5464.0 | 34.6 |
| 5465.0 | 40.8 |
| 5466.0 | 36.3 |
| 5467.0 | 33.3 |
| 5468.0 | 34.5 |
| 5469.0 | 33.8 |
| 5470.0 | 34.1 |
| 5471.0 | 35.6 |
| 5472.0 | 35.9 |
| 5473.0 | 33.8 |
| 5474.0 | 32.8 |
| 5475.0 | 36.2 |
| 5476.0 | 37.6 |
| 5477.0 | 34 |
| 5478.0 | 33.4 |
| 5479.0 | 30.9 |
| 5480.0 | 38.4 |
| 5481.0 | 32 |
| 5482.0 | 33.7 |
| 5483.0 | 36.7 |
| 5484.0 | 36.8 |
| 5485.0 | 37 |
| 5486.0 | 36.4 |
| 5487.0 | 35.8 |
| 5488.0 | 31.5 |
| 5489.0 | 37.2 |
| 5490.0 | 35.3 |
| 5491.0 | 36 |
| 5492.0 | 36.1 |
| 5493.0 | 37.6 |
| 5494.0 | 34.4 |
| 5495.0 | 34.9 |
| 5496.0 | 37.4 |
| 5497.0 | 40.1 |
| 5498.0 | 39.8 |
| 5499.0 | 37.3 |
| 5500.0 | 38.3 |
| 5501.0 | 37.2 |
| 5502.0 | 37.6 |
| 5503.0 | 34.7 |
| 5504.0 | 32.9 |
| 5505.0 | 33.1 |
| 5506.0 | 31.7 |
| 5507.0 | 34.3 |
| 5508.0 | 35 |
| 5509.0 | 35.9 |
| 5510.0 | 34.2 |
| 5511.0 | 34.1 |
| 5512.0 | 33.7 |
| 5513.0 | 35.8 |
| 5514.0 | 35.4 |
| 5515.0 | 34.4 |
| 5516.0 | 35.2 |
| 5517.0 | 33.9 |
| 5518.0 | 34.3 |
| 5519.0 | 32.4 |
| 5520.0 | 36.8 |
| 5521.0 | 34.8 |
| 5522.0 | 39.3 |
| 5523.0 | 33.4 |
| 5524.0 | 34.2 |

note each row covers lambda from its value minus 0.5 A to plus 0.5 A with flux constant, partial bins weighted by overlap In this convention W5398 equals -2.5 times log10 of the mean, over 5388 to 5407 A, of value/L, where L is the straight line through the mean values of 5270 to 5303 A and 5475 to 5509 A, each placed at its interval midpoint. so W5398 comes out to 0.05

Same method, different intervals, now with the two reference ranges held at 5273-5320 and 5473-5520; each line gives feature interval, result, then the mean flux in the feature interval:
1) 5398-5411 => 0.10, 32.1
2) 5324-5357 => 0.01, 34.6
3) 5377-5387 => -0.07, 37.4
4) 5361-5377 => -0.03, 36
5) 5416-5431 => 0.02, 34.6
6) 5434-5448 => -0.03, 36.1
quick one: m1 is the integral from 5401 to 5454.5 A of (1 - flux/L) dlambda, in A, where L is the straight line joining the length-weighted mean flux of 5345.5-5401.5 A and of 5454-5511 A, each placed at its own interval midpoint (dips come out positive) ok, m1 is 2.1 A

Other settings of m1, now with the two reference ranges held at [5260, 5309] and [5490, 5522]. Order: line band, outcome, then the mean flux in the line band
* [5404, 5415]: 0.66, 32.6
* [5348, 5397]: -2.86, 36.4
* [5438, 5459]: -0.45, 35.8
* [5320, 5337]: 0.06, 33.9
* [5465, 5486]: 0.14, 35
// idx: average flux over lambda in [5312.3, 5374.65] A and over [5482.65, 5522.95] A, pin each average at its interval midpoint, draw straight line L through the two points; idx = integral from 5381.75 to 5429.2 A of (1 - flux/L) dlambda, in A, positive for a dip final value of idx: 1.59 A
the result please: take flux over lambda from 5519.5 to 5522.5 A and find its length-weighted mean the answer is 37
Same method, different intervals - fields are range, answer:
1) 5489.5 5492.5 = 35.8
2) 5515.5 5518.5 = 34.5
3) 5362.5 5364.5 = 38.5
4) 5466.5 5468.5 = 33.9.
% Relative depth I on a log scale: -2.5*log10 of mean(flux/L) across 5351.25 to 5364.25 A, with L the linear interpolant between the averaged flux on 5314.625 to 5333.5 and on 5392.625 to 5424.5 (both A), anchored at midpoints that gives -0.124 mag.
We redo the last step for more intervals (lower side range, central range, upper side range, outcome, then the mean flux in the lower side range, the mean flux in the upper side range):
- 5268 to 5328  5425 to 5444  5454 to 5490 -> -0.019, 34.2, 35.4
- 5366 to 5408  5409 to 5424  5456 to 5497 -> 0.014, 34.8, 35.5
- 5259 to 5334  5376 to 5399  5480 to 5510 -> -0.023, 33.9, 35.8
